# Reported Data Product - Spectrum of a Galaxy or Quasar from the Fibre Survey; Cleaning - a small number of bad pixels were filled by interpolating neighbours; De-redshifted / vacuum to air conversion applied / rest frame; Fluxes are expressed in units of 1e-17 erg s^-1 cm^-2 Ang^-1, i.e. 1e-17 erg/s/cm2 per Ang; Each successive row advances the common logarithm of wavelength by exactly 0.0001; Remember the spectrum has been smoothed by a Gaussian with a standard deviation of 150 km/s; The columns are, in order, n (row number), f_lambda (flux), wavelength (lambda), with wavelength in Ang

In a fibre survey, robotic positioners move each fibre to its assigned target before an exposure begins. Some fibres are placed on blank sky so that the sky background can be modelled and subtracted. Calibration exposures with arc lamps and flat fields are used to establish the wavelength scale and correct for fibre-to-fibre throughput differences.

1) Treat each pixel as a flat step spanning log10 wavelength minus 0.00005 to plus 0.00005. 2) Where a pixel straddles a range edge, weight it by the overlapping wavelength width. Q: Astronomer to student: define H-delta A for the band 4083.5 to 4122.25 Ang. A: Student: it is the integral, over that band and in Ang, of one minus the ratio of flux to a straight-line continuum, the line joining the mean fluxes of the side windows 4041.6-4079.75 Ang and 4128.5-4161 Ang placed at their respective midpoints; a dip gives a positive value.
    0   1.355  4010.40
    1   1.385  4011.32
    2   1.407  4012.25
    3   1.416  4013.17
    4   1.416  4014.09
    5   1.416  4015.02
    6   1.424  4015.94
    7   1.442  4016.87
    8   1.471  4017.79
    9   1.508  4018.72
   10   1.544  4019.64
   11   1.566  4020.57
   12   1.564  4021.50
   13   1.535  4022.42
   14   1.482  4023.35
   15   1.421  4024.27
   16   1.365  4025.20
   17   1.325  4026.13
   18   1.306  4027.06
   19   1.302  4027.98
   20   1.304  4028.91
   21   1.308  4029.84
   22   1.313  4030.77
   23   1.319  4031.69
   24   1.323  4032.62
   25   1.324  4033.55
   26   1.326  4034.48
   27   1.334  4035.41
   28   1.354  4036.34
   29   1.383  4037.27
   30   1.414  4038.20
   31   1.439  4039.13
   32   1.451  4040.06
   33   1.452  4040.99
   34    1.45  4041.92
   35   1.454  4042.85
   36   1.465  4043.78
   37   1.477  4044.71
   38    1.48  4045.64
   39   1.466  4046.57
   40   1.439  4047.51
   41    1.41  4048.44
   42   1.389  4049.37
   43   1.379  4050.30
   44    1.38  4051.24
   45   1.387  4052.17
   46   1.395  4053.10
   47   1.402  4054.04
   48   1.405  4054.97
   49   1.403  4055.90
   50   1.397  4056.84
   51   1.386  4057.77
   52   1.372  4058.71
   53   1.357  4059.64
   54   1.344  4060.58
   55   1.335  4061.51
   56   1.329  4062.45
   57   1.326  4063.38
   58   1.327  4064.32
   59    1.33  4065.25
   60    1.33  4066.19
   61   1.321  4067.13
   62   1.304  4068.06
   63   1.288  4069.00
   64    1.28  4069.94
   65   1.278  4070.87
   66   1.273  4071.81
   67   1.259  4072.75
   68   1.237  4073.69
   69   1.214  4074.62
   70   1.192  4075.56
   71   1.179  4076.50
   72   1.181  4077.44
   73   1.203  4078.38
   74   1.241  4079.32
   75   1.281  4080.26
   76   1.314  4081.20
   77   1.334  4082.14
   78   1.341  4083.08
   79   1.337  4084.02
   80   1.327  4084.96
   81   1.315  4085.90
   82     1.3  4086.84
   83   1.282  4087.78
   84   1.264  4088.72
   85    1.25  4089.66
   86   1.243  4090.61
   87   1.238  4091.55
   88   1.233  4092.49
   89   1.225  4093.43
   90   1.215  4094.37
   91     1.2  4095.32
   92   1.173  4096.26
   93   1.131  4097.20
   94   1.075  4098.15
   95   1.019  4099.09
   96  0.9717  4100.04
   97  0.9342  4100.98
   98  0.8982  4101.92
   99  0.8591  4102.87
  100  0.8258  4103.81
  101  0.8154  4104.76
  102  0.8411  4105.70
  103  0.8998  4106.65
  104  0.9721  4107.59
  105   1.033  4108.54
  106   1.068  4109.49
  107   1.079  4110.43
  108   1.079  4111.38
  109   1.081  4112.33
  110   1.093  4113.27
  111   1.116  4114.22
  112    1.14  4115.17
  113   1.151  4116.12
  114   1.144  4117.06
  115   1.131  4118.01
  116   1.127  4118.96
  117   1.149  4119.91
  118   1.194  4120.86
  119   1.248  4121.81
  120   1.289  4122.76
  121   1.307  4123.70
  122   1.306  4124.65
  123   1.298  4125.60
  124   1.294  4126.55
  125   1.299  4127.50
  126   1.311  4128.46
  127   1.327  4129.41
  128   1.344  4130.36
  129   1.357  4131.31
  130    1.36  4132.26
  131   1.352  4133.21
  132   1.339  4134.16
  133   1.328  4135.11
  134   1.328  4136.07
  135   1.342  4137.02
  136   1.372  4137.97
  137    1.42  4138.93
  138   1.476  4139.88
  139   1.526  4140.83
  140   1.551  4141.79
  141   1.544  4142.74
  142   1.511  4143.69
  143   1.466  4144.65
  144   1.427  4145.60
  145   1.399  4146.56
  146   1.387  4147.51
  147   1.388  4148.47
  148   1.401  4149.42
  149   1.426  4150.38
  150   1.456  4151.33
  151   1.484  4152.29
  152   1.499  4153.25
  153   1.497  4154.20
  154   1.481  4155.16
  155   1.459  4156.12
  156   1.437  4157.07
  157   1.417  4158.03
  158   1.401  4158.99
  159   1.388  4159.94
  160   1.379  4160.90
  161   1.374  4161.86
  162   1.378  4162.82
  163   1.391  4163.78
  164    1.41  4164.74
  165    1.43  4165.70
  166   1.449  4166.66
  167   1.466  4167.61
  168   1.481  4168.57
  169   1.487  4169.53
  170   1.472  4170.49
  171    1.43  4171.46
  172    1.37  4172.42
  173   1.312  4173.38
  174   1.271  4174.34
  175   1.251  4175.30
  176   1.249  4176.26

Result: 7.47 Ang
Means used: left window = 1.34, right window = 1.42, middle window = 1.11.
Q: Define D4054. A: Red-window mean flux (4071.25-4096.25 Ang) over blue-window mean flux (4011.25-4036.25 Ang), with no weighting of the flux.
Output 0.90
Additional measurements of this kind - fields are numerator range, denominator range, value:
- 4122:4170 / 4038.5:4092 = 1.05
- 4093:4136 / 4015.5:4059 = 0.81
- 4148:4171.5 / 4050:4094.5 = 1.10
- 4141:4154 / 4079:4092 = 1.13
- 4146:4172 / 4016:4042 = 1.02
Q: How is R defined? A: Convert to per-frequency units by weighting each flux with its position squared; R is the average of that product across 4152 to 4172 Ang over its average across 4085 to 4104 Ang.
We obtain 1.30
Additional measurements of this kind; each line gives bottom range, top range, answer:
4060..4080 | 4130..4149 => 1.15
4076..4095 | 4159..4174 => 1.16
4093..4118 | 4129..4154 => 1.39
